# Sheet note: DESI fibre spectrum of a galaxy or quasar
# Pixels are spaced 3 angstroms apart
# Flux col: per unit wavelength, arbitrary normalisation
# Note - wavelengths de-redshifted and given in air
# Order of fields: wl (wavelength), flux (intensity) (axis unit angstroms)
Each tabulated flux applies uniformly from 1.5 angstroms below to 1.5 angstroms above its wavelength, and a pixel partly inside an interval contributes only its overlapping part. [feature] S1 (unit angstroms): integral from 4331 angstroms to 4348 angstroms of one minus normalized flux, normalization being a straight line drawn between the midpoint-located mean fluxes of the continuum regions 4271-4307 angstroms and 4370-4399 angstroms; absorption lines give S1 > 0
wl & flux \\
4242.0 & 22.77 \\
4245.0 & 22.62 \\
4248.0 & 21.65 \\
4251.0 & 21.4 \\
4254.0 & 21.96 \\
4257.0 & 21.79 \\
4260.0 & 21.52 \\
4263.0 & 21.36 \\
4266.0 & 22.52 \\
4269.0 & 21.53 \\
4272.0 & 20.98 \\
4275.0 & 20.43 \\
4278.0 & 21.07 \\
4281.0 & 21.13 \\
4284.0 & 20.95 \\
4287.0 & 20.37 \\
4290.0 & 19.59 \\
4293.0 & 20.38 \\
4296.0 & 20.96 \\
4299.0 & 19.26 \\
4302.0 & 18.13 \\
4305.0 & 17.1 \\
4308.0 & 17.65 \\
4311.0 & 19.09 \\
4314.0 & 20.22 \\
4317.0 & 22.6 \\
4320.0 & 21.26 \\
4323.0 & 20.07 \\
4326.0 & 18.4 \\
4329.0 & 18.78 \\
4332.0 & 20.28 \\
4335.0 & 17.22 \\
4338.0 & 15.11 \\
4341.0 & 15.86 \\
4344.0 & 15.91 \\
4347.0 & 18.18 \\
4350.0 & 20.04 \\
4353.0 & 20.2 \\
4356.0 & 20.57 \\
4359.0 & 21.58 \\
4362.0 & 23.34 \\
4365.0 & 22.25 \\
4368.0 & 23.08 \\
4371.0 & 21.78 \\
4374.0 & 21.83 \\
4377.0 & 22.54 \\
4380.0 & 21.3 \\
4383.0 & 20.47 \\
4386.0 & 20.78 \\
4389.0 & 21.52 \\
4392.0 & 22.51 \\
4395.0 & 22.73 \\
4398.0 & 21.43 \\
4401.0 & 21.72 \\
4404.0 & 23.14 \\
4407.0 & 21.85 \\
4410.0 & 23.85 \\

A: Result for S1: 3.2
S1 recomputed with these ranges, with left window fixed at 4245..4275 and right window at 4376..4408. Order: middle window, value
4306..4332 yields 2.4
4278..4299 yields 1.1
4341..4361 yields 2.3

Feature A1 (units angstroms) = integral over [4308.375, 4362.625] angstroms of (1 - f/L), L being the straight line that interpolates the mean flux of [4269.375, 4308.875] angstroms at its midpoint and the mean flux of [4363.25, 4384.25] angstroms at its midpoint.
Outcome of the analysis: 4.5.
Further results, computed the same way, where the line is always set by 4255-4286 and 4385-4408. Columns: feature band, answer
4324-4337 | 1.8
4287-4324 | 3.1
